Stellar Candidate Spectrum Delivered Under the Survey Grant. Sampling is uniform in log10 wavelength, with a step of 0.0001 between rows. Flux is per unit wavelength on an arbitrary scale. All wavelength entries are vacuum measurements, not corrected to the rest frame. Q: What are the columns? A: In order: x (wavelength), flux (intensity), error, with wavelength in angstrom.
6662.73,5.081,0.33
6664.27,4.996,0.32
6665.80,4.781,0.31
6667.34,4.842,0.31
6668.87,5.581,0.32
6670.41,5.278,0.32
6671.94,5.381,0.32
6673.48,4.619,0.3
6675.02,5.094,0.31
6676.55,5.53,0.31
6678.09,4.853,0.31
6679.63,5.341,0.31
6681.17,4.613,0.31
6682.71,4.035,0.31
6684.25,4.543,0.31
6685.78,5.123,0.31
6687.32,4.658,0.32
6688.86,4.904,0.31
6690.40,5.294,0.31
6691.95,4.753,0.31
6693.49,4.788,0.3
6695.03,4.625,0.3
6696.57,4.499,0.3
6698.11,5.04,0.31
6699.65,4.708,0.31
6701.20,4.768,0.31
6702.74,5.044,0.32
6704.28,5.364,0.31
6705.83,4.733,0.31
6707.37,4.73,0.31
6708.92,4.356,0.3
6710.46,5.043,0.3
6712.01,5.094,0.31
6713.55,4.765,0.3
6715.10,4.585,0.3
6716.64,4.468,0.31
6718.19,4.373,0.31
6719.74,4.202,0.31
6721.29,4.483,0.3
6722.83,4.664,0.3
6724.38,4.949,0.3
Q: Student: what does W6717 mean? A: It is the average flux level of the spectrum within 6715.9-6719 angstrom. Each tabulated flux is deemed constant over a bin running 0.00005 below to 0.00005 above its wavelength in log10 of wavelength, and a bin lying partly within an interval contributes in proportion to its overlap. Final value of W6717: 4.41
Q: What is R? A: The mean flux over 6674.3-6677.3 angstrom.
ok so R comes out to 5.33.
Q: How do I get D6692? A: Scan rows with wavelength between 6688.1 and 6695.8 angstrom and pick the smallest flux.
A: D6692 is 4.625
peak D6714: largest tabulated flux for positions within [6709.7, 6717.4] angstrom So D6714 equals 5.094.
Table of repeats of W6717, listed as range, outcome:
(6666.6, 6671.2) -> 5.25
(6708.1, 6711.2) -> 4.7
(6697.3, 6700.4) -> 4.88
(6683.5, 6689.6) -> 4.81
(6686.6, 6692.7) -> 4.9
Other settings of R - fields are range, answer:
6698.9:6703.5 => 4.84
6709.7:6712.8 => 5.07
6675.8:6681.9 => 5.08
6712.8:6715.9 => 4.68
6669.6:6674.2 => 5.1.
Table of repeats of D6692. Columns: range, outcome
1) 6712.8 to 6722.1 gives 4.202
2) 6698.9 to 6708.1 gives 4.708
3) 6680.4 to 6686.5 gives 4.035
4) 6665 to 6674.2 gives 4.619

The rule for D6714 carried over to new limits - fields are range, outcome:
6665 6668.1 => 4.842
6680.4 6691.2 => 5.294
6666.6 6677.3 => 5.581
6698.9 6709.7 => 5.364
